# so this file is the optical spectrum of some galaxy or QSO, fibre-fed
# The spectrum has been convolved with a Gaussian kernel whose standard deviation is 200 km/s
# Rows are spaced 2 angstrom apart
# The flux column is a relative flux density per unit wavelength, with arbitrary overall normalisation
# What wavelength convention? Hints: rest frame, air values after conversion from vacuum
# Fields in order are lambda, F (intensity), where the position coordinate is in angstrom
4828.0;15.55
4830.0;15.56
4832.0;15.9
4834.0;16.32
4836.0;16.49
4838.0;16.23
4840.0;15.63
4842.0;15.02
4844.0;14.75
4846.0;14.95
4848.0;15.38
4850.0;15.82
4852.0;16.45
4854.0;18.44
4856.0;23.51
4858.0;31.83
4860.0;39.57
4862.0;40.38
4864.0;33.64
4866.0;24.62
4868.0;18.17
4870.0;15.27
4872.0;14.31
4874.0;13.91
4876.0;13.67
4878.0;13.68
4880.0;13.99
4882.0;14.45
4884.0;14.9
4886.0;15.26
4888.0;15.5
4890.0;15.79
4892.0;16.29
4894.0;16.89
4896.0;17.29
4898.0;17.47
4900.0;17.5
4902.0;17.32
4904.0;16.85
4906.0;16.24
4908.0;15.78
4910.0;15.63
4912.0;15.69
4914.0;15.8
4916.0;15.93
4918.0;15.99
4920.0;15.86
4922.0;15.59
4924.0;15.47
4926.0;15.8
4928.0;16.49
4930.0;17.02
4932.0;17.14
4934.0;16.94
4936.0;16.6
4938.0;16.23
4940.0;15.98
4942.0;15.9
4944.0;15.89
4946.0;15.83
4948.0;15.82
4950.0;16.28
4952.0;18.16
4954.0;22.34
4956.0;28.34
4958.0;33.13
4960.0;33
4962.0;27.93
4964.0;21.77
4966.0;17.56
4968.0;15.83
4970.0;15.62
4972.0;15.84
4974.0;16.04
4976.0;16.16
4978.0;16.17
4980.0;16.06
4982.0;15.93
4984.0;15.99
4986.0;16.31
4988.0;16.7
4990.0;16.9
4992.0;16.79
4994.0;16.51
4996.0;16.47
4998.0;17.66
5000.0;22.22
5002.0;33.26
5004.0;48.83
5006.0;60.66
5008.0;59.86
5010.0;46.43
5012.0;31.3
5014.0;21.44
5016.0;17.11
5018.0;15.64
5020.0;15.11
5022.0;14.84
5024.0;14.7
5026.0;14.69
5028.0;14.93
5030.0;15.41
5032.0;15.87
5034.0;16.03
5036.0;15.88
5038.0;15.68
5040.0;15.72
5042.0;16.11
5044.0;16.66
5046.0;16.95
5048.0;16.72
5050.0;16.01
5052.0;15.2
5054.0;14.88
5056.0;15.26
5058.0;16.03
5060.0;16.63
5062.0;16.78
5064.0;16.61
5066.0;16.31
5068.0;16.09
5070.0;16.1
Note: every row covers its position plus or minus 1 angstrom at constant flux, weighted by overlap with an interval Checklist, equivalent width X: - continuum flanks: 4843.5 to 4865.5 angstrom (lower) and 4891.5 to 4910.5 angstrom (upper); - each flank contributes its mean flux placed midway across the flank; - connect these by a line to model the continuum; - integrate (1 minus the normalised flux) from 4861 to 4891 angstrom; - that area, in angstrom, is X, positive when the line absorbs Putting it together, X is 3.7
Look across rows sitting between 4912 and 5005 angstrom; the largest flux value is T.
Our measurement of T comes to 48.83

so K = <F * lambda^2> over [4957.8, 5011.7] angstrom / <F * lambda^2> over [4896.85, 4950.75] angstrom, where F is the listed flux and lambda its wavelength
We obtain 1.55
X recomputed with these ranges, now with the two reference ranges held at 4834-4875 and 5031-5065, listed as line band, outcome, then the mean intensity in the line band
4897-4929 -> 5.0 angstrom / 16.2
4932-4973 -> -3.2 angstrom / 19.7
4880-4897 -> 3.5 angstrom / 15.7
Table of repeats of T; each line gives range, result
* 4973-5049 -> 60.66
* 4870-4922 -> 17.5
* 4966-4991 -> 17.56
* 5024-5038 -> 16.03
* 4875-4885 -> 14.9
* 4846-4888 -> 40.38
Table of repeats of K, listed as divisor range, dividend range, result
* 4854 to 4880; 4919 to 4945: 0.73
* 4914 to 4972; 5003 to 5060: 1.21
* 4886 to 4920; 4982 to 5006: 1.46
